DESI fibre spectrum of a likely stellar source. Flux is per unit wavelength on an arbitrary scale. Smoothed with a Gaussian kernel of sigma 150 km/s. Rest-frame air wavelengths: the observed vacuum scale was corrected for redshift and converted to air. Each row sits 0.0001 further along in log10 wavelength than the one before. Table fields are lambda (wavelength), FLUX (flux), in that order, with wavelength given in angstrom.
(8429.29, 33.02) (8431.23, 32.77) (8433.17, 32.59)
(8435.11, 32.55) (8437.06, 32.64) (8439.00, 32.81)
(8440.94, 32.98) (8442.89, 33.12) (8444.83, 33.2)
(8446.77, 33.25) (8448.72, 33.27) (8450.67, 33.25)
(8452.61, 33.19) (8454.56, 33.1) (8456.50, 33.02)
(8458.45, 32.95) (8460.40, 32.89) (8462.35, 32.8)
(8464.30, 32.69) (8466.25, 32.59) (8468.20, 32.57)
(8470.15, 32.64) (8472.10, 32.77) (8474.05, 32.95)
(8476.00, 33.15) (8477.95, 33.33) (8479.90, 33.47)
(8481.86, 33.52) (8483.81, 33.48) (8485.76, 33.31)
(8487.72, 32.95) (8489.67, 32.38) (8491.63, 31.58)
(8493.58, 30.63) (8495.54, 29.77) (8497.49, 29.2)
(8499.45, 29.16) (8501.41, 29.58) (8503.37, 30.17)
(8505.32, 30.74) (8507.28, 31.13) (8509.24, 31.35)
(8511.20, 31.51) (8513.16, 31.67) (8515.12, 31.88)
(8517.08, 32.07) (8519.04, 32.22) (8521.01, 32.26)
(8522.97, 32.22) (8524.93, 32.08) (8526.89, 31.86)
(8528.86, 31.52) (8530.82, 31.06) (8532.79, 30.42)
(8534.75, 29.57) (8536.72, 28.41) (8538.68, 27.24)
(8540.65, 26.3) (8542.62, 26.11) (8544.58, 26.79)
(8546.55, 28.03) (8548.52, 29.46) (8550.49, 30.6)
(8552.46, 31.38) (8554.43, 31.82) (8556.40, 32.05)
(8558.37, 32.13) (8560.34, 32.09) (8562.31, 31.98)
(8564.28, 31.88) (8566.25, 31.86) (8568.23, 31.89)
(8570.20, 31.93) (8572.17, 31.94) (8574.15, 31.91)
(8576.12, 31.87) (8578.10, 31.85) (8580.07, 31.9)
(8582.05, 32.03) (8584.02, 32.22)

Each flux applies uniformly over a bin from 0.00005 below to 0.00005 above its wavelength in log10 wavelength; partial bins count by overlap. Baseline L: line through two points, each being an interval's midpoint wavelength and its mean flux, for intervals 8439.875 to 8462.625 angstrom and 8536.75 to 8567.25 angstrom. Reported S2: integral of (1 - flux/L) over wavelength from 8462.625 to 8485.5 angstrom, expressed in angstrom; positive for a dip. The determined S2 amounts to -0.5 angstrom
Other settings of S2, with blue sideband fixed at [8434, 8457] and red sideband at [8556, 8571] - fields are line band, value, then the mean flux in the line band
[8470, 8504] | 0.8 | 31.9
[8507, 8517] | 0.3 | 31.6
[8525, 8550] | 2.5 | 29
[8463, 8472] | 0.1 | 32.6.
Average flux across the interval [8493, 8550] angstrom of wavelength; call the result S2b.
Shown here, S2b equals 30.1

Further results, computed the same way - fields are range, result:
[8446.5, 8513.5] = 32.2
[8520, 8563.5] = 30.3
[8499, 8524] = 31.3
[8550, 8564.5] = 31.8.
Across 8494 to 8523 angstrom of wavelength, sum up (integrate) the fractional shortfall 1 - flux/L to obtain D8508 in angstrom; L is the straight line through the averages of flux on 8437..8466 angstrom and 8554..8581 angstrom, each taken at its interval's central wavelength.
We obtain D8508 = 1.37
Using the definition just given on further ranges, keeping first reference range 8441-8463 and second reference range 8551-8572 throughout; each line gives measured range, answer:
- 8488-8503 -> 1.0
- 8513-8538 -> 0.8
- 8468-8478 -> 0.0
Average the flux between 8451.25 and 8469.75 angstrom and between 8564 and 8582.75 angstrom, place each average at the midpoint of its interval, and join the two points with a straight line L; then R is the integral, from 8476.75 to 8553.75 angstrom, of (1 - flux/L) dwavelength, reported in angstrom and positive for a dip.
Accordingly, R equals 3.8 angstrom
